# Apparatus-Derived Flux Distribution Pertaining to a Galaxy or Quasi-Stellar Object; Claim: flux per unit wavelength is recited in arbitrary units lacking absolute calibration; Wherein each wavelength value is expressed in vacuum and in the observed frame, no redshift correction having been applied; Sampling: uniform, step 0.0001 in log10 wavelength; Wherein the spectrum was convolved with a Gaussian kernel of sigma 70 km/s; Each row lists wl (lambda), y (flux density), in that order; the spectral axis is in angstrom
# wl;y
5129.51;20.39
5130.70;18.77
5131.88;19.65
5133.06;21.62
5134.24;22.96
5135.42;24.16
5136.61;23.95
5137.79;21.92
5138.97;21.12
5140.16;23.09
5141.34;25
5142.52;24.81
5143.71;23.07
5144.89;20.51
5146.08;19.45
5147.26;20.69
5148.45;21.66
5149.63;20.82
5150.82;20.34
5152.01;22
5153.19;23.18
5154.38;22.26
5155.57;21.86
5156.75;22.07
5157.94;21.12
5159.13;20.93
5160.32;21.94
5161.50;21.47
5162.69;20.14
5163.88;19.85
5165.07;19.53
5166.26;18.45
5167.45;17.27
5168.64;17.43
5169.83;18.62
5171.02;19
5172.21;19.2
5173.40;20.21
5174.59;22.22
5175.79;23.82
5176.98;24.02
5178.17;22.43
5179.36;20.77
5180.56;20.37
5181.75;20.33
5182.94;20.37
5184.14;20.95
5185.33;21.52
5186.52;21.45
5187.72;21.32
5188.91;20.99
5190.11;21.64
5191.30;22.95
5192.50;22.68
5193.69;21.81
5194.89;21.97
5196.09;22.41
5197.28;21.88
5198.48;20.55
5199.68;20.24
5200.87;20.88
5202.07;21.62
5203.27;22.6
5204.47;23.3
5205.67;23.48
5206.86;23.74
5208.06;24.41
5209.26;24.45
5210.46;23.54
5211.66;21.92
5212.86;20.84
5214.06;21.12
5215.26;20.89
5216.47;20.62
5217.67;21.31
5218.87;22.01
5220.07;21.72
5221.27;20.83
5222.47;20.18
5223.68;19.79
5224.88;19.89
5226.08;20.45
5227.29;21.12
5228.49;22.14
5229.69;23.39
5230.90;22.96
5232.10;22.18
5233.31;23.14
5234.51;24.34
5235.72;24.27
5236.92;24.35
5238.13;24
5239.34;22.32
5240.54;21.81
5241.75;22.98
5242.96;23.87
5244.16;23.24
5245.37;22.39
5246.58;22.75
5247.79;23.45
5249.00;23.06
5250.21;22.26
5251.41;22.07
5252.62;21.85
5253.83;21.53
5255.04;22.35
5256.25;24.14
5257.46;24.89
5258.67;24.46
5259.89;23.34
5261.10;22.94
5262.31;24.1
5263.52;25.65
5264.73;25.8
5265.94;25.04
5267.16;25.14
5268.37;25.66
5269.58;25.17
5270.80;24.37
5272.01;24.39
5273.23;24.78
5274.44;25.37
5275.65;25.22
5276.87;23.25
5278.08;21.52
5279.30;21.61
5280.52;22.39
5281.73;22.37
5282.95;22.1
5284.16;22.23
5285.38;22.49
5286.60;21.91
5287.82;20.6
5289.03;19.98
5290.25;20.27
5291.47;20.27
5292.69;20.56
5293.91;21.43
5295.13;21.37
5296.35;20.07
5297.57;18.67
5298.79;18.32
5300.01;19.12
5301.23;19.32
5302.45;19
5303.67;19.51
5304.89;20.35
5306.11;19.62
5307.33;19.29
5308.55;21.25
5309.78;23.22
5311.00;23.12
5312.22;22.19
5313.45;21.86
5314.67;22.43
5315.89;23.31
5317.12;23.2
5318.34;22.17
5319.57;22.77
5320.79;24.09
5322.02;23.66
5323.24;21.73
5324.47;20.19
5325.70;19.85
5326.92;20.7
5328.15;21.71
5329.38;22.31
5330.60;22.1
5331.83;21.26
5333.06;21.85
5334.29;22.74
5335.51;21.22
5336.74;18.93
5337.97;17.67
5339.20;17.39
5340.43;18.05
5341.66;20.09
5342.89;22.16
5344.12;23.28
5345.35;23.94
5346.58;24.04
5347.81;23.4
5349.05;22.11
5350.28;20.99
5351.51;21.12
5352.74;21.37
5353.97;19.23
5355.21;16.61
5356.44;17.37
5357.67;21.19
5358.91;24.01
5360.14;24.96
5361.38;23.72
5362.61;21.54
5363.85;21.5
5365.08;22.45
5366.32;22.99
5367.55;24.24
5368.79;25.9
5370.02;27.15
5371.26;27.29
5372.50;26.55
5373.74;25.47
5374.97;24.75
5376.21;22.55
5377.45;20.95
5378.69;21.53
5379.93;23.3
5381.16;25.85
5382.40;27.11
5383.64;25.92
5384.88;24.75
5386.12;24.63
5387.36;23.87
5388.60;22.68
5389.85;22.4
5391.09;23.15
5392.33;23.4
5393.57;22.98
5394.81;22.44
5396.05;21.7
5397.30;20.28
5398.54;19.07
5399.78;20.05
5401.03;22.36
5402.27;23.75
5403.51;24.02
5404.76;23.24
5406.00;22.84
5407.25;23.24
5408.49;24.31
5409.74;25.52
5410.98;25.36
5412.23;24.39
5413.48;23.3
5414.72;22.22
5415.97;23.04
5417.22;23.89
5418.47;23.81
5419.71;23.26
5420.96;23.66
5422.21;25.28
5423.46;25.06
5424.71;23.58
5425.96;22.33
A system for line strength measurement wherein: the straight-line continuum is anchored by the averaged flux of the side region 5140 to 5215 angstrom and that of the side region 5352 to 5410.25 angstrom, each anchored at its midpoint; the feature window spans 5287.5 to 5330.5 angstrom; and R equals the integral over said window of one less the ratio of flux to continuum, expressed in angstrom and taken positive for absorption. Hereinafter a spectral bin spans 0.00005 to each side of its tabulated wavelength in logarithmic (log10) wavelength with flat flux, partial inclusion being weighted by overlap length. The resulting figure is 2.8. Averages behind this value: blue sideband 21.5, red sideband 23.1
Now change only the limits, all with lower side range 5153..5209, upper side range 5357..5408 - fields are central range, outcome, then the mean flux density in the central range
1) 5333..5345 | 1.4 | 20.4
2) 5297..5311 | 1.7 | 19.9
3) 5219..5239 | -0.3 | 22.2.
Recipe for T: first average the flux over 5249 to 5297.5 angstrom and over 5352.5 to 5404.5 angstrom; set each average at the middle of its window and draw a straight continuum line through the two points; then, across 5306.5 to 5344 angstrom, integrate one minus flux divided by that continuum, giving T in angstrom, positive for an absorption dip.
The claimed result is 2.5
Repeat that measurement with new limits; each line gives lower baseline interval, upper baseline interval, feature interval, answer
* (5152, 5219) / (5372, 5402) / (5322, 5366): 3.0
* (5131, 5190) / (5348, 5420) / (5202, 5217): -0.6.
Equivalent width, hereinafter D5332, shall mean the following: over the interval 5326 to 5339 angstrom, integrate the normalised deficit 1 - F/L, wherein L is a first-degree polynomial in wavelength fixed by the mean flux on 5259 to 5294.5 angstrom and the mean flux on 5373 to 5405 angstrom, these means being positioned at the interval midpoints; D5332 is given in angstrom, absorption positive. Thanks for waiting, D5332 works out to 1.3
